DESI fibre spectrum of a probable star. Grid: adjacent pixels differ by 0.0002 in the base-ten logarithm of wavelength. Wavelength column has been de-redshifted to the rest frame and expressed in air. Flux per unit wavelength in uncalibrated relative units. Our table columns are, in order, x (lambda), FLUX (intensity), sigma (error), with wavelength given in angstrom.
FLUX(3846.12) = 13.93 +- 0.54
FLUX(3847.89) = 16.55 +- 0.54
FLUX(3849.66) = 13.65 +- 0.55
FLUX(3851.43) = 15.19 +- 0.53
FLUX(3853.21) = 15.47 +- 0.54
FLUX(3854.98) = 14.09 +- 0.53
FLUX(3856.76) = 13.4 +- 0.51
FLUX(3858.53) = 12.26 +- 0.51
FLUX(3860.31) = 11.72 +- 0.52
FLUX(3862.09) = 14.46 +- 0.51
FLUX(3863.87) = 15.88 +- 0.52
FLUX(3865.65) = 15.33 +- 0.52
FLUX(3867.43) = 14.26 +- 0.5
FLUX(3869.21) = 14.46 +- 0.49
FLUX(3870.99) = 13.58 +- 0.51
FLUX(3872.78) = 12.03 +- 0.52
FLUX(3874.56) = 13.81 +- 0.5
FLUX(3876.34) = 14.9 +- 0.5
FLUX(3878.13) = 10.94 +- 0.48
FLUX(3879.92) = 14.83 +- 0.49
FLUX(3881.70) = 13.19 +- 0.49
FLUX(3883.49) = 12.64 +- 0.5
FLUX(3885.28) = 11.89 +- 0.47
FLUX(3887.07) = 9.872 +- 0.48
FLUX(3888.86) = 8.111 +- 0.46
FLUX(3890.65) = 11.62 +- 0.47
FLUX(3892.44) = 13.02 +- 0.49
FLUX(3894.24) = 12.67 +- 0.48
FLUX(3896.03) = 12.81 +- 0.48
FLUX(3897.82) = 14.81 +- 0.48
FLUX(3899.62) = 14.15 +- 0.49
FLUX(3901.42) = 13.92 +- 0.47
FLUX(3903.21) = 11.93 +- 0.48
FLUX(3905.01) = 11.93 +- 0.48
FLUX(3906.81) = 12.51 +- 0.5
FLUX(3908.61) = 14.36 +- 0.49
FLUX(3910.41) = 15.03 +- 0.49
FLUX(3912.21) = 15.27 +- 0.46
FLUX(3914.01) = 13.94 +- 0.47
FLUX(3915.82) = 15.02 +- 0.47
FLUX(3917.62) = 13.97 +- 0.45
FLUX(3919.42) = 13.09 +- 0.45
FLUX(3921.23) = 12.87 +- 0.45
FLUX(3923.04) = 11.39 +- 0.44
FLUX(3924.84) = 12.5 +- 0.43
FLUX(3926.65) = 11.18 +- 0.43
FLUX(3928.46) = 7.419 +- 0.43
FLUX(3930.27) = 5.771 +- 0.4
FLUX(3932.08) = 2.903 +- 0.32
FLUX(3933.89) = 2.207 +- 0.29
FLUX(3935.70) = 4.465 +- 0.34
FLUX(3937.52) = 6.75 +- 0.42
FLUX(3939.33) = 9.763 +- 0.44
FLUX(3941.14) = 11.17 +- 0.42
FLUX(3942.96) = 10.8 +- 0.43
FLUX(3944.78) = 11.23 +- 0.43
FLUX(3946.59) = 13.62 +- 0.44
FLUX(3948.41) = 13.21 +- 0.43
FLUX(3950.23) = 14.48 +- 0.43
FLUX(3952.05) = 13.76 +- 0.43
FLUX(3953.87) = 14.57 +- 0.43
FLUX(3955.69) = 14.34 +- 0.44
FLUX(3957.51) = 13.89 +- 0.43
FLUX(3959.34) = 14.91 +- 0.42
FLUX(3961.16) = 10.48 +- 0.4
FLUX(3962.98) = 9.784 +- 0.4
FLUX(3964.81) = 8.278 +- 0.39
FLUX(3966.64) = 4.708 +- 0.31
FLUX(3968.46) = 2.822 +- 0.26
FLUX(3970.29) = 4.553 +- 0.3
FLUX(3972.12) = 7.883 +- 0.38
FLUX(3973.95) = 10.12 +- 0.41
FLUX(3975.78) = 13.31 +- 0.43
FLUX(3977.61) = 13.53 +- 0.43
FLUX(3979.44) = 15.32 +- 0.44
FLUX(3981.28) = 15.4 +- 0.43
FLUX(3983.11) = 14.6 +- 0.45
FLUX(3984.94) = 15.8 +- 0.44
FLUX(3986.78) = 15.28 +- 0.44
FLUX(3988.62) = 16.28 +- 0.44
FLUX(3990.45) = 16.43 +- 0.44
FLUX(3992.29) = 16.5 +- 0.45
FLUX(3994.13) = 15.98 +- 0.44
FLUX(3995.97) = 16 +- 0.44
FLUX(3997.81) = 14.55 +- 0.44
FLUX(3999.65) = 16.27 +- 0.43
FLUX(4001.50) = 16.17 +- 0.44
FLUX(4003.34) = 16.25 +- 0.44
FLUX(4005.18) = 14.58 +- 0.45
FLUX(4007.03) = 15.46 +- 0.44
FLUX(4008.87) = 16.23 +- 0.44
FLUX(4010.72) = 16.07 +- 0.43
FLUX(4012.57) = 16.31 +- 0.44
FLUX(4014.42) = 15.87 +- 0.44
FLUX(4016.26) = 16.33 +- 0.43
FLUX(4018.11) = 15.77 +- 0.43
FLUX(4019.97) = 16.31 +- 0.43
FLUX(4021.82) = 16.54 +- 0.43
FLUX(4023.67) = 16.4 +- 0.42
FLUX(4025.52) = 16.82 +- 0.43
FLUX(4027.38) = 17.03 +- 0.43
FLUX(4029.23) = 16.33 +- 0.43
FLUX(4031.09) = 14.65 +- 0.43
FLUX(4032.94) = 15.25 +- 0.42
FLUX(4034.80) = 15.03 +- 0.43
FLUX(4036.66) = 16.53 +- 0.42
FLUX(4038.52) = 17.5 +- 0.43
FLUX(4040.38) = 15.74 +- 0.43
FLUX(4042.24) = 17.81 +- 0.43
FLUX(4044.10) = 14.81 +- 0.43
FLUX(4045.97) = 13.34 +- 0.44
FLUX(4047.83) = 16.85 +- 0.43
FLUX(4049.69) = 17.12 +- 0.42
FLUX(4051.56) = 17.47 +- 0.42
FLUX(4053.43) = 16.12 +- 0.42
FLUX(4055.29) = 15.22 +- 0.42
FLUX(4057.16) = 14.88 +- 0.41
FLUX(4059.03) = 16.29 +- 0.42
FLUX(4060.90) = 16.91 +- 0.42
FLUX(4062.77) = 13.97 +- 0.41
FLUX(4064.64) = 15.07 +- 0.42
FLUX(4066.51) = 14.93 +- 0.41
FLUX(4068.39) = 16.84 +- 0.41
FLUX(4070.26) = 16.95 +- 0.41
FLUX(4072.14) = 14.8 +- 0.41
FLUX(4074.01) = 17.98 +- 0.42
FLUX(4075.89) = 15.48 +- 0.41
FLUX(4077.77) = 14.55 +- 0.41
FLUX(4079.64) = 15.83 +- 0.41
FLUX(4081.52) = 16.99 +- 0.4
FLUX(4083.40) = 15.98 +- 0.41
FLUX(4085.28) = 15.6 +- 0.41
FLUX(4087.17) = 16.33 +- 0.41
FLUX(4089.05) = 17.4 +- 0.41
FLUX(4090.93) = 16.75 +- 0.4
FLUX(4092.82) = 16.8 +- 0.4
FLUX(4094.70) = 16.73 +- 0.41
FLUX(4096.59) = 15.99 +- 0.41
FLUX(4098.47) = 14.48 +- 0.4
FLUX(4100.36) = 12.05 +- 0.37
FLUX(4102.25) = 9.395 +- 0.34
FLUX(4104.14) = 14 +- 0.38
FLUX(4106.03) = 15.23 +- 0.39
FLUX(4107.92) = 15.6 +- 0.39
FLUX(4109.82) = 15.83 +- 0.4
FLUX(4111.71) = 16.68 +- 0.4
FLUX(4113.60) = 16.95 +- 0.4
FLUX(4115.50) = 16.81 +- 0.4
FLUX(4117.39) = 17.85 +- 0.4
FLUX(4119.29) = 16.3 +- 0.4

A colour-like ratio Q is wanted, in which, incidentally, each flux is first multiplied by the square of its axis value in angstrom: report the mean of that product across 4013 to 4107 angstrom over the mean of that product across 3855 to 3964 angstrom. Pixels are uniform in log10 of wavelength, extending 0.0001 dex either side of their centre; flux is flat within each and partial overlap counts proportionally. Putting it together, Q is 1.4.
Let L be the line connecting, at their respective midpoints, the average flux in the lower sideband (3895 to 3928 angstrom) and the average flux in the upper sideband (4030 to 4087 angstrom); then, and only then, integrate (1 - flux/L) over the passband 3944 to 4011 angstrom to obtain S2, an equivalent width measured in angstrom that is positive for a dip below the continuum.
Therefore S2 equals 5.5 angstrom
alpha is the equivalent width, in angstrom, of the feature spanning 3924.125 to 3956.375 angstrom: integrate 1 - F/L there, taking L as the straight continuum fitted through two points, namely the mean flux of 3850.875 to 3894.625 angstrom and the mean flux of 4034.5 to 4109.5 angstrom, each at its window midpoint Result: 9.4 angstrom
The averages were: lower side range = 13.2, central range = 9.97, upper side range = 15.7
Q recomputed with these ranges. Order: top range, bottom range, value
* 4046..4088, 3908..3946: 1.63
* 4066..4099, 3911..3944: 1.74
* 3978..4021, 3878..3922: 1.28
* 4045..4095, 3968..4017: 1.16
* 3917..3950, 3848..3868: 0.71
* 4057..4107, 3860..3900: 1.31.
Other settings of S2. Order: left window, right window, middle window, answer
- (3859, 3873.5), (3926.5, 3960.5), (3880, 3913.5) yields -1.0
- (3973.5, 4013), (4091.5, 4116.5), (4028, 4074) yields -2.0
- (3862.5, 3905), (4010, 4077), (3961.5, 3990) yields 6.9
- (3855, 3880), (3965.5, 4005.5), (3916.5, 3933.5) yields 4.5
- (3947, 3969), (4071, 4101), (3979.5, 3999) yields -4.9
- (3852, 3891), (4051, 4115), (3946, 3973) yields 6.6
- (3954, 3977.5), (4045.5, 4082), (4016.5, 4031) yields -3.1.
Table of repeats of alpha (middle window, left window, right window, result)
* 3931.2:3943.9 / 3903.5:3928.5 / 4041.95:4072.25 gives 6.23 angstrom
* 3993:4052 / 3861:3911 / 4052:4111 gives -4.85 angstrom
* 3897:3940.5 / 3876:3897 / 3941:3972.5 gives 1.83 angstrom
